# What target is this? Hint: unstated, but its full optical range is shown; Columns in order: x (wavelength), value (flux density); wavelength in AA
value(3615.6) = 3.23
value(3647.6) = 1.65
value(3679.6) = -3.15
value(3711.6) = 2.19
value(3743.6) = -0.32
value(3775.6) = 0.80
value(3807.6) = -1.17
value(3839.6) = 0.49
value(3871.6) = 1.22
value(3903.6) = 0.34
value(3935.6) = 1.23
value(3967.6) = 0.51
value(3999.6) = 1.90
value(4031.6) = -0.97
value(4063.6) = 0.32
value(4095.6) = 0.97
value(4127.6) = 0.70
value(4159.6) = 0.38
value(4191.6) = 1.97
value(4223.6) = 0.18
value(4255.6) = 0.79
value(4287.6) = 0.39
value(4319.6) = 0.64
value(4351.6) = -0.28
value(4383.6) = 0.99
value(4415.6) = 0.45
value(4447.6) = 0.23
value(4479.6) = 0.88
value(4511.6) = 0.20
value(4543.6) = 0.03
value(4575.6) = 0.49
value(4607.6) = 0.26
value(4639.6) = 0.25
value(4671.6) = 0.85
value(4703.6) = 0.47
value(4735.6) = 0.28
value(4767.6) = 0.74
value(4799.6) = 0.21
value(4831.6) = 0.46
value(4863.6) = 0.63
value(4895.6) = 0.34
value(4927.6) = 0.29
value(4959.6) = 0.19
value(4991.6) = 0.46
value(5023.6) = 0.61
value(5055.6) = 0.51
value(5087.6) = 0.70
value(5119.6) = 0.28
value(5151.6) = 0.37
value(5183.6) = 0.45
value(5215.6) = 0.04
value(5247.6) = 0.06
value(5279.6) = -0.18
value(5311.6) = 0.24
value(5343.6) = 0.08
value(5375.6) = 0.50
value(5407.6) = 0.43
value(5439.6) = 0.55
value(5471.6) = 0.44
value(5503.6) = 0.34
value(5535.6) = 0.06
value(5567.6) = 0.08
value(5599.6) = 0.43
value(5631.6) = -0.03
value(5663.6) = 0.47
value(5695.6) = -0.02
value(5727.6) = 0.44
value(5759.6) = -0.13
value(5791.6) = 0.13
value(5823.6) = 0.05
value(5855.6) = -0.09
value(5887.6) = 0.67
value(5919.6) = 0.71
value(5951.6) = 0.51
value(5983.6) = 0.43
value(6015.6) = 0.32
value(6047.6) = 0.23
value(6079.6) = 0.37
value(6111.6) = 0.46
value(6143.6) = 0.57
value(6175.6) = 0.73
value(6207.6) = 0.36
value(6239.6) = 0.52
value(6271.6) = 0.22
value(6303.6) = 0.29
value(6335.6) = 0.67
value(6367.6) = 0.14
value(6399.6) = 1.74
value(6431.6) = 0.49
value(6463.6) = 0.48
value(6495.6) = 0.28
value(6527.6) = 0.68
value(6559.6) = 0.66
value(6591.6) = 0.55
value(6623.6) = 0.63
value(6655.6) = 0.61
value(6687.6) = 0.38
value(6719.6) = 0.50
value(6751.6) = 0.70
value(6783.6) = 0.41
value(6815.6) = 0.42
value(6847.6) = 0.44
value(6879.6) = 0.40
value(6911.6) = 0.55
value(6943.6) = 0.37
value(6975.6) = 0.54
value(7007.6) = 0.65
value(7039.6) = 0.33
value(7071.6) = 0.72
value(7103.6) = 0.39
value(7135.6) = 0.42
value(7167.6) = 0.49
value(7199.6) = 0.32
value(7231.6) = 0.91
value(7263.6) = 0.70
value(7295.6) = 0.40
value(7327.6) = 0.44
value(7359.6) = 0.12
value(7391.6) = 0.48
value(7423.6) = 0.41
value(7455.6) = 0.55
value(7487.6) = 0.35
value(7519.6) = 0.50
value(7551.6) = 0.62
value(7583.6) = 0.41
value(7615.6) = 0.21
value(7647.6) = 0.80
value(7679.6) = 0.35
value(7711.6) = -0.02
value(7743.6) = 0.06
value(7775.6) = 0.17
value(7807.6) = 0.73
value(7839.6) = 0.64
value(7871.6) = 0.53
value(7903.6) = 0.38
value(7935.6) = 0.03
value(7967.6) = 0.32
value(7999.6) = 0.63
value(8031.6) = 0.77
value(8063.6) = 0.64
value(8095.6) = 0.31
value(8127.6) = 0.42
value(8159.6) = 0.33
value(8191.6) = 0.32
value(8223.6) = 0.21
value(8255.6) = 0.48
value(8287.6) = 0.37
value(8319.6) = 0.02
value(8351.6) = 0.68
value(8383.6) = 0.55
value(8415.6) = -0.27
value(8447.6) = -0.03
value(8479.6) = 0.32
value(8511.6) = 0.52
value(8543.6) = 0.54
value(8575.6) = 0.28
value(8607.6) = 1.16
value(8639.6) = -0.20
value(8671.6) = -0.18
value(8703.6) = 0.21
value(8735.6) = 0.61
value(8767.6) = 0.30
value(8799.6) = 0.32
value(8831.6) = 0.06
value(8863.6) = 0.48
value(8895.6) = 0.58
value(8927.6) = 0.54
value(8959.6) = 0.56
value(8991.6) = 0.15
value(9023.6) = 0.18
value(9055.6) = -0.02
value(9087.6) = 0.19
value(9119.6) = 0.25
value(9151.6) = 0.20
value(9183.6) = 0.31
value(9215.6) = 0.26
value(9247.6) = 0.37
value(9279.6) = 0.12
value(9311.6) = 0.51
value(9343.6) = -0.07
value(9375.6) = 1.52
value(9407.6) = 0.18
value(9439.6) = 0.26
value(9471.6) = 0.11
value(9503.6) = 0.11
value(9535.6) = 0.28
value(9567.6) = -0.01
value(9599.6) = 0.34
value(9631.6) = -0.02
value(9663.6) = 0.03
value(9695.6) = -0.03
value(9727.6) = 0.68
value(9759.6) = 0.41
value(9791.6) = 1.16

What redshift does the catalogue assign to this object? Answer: 0.72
